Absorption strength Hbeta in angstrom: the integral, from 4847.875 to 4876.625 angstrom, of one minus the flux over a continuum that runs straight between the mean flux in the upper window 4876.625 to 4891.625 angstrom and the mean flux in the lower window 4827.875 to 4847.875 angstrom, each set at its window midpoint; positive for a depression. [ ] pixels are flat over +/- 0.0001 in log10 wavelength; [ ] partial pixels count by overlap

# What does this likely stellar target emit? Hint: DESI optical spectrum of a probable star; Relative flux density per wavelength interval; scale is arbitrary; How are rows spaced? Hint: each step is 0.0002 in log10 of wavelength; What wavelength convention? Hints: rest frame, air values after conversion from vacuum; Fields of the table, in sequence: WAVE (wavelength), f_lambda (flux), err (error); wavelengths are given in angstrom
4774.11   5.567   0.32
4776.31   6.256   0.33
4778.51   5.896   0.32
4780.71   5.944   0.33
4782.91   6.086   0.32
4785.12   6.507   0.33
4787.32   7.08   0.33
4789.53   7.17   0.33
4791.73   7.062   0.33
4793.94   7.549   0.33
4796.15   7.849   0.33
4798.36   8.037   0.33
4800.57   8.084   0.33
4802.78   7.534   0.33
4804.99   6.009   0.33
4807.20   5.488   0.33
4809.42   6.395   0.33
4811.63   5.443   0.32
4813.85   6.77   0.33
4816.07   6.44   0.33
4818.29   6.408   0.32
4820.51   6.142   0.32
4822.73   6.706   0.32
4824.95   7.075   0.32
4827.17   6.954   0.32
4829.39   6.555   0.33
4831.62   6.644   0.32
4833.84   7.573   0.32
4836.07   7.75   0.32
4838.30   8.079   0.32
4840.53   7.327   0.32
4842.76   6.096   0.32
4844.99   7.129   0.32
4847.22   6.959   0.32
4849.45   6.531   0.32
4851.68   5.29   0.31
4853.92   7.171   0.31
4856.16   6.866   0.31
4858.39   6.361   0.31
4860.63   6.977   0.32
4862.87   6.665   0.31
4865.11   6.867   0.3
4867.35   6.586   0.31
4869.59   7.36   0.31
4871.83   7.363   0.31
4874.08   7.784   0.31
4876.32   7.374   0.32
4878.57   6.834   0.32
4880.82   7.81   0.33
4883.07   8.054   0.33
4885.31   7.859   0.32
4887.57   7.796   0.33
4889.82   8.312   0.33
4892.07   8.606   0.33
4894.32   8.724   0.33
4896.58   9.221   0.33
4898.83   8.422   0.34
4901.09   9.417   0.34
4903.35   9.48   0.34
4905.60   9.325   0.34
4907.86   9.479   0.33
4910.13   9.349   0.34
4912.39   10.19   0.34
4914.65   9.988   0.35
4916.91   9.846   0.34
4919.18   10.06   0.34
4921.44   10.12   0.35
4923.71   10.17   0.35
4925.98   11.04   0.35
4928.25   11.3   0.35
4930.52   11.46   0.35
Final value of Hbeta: 2.4 angstrom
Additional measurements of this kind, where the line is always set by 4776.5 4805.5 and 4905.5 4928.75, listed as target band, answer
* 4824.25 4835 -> 1.32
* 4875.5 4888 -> 2.16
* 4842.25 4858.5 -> 3.58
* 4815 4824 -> 1.46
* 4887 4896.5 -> 0.97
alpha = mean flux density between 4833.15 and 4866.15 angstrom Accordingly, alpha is 6.9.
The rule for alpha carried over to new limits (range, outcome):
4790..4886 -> 6.97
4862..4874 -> 7.05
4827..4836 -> 7.02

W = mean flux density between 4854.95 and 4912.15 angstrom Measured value 7.99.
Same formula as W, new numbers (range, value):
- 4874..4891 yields 7.73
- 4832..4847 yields 7.27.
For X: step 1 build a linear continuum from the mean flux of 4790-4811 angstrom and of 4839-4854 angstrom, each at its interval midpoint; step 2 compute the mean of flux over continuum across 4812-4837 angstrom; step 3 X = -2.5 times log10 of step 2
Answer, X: 0.01 mag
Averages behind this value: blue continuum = 7.08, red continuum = 6.65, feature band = 6.77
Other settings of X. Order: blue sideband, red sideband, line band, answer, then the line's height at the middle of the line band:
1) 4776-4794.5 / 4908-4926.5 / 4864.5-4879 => 0.225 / 8.85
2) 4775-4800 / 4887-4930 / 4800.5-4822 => 0.157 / 7.4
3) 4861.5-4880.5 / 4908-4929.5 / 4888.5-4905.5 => -0.012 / 8.8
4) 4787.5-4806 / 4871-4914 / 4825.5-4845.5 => 0.106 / 7.85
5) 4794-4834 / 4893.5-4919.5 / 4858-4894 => 0.151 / 8.57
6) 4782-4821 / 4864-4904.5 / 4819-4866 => 0.083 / 7.39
